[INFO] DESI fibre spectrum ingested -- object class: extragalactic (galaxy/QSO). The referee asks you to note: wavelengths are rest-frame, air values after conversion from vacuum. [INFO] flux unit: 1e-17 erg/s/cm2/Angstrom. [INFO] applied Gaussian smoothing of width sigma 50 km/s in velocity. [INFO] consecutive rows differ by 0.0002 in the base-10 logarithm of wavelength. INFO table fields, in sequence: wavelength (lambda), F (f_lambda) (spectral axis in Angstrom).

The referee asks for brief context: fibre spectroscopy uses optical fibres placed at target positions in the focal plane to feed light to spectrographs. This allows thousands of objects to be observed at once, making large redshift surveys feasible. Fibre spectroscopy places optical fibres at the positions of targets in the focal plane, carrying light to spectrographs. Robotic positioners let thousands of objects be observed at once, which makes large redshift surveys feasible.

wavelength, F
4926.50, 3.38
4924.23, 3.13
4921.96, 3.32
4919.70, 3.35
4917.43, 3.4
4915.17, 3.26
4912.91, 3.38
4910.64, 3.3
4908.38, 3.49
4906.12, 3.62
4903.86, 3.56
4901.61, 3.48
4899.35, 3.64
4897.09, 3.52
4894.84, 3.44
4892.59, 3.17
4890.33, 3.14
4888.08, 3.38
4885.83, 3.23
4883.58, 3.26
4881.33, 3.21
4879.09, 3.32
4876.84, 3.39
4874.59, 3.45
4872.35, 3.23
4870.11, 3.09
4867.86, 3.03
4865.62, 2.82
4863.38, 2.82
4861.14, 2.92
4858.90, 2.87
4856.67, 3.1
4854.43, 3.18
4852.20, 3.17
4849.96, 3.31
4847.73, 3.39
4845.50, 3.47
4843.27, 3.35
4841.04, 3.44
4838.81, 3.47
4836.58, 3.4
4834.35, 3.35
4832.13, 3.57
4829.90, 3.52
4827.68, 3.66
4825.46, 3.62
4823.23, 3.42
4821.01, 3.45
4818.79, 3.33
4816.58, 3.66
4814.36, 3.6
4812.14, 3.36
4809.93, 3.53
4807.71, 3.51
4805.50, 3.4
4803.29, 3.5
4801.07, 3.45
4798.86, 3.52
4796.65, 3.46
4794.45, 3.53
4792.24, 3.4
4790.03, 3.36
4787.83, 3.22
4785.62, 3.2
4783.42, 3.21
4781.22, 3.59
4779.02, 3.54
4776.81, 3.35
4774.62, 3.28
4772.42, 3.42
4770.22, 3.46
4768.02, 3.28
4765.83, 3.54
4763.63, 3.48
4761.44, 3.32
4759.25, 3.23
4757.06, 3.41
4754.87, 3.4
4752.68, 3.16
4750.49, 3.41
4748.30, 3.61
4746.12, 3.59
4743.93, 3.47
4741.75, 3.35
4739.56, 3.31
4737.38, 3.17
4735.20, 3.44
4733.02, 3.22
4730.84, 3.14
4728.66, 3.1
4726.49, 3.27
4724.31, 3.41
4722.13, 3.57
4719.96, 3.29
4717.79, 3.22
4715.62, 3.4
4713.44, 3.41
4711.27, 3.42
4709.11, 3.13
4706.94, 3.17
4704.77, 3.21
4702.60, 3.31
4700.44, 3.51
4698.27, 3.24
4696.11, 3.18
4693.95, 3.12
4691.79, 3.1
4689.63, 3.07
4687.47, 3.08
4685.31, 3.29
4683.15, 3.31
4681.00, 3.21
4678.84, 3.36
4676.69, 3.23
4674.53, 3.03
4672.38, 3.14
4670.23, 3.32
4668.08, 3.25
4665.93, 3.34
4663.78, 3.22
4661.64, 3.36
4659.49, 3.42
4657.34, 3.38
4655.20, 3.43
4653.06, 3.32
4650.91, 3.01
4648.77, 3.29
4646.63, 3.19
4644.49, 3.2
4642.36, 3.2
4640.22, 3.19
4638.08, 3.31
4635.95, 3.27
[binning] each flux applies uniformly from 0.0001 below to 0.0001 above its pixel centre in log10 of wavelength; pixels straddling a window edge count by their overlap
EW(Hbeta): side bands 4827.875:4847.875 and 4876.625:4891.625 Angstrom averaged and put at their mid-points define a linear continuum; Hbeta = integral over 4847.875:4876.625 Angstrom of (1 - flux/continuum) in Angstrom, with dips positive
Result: 2.2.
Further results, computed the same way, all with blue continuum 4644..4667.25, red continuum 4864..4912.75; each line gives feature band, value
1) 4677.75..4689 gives 0.2 Angstrom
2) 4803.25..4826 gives -1.2 Angstrom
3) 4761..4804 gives -1.3 Angstrom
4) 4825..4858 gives -0.8 Angstrom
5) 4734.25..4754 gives -0.5 Angstrom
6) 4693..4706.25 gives 0.1 Angstrom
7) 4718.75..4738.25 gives 0.0 Angstrom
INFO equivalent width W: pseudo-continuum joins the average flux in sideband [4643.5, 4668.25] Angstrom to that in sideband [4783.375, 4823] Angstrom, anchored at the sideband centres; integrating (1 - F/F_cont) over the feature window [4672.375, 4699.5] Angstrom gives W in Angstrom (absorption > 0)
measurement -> 1.07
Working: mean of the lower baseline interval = 3.29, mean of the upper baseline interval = 3.43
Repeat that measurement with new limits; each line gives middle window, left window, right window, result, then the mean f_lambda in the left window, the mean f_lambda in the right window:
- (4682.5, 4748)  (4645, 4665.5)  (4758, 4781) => 1.2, 3.29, 3.4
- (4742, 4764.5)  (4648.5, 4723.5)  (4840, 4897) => -1.1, 3.27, 3.21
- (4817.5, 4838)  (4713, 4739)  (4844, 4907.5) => -1.3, 3.3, 3.26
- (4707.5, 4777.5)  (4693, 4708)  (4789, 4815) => -0.2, 3.25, 3.47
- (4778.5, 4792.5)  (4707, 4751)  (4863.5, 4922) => -0.1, 3.34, 3.32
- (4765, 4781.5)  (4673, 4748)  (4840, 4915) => -0.7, 3.28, 3.28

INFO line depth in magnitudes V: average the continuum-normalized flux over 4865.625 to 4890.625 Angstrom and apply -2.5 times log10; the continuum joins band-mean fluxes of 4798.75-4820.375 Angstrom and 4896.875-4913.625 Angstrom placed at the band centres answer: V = 0.085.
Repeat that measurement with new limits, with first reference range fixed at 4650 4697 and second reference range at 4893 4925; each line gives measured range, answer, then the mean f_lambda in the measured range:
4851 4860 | 0.10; 3.08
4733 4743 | -0.01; 3.31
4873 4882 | 0.02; 3.34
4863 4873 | 0.13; 3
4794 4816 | -0.05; 3.49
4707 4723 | -0.02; 3.34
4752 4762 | 0.00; 3.31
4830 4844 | -0.02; 3.44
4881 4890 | 0.04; 3.26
